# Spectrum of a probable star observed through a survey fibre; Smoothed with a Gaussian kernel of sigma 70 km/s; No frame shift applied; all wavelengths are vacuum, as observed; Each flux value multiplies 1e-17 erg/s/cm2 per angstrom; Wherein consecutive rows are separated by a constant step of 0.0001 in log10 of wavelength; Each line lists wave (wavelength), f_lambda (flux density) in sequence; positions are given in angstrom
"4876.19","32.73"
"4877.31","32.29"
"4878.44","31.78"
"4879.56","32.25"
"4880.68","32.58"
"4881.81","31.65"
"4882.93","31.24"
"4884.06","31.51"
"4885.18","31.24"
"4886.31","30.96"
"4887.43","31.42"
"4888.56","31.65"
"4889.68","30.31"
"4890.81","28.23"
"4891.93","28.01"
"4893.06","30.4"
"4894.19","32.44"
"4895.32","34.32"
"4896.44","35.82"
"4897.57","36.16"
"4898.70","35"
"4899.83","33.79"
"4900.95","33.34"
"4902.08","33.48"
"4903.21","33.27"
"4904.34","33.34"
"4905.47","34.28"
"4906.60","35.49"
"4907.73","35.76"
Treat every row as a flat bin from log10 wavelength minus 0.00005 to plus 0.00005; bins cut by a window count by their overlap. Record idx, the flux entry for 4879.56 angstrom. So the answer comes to 32.25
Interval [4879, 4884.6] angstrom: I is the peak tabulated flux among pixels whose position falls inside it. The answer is 32.58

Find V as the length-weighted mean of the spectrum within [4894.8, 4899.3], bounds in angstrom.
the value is 35.3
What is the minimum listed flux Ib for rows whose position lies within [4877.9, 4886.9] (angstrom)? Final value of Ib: 30.96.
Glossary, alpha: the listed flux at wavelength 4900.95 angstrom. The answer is 33.34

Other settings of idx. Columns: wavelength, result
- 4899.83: 33.79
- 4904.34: 33.34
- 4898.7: 35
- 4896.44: 35.82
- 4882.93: 31.24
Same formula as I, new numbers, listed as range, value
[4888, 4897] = 35.82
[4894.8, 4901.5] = 36.16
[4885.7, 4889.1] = 31.65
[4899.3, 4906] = 34.28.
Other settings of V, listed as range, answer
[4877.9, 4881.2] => 32.3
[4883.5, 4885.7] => 31.4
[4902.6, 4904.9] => 33.3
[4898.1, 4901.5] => 34.1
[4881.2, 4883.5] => 31.4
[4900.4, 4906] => 33.5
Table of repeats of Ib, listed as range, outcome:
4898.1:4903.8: 33.27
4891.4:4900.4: 28.01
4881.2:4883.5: 31.24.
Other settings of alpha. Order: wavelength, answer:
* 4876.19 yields 32.73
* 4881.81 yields 31.65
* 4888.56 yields 31.65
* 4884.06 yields 31.51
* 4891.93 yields 28.01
